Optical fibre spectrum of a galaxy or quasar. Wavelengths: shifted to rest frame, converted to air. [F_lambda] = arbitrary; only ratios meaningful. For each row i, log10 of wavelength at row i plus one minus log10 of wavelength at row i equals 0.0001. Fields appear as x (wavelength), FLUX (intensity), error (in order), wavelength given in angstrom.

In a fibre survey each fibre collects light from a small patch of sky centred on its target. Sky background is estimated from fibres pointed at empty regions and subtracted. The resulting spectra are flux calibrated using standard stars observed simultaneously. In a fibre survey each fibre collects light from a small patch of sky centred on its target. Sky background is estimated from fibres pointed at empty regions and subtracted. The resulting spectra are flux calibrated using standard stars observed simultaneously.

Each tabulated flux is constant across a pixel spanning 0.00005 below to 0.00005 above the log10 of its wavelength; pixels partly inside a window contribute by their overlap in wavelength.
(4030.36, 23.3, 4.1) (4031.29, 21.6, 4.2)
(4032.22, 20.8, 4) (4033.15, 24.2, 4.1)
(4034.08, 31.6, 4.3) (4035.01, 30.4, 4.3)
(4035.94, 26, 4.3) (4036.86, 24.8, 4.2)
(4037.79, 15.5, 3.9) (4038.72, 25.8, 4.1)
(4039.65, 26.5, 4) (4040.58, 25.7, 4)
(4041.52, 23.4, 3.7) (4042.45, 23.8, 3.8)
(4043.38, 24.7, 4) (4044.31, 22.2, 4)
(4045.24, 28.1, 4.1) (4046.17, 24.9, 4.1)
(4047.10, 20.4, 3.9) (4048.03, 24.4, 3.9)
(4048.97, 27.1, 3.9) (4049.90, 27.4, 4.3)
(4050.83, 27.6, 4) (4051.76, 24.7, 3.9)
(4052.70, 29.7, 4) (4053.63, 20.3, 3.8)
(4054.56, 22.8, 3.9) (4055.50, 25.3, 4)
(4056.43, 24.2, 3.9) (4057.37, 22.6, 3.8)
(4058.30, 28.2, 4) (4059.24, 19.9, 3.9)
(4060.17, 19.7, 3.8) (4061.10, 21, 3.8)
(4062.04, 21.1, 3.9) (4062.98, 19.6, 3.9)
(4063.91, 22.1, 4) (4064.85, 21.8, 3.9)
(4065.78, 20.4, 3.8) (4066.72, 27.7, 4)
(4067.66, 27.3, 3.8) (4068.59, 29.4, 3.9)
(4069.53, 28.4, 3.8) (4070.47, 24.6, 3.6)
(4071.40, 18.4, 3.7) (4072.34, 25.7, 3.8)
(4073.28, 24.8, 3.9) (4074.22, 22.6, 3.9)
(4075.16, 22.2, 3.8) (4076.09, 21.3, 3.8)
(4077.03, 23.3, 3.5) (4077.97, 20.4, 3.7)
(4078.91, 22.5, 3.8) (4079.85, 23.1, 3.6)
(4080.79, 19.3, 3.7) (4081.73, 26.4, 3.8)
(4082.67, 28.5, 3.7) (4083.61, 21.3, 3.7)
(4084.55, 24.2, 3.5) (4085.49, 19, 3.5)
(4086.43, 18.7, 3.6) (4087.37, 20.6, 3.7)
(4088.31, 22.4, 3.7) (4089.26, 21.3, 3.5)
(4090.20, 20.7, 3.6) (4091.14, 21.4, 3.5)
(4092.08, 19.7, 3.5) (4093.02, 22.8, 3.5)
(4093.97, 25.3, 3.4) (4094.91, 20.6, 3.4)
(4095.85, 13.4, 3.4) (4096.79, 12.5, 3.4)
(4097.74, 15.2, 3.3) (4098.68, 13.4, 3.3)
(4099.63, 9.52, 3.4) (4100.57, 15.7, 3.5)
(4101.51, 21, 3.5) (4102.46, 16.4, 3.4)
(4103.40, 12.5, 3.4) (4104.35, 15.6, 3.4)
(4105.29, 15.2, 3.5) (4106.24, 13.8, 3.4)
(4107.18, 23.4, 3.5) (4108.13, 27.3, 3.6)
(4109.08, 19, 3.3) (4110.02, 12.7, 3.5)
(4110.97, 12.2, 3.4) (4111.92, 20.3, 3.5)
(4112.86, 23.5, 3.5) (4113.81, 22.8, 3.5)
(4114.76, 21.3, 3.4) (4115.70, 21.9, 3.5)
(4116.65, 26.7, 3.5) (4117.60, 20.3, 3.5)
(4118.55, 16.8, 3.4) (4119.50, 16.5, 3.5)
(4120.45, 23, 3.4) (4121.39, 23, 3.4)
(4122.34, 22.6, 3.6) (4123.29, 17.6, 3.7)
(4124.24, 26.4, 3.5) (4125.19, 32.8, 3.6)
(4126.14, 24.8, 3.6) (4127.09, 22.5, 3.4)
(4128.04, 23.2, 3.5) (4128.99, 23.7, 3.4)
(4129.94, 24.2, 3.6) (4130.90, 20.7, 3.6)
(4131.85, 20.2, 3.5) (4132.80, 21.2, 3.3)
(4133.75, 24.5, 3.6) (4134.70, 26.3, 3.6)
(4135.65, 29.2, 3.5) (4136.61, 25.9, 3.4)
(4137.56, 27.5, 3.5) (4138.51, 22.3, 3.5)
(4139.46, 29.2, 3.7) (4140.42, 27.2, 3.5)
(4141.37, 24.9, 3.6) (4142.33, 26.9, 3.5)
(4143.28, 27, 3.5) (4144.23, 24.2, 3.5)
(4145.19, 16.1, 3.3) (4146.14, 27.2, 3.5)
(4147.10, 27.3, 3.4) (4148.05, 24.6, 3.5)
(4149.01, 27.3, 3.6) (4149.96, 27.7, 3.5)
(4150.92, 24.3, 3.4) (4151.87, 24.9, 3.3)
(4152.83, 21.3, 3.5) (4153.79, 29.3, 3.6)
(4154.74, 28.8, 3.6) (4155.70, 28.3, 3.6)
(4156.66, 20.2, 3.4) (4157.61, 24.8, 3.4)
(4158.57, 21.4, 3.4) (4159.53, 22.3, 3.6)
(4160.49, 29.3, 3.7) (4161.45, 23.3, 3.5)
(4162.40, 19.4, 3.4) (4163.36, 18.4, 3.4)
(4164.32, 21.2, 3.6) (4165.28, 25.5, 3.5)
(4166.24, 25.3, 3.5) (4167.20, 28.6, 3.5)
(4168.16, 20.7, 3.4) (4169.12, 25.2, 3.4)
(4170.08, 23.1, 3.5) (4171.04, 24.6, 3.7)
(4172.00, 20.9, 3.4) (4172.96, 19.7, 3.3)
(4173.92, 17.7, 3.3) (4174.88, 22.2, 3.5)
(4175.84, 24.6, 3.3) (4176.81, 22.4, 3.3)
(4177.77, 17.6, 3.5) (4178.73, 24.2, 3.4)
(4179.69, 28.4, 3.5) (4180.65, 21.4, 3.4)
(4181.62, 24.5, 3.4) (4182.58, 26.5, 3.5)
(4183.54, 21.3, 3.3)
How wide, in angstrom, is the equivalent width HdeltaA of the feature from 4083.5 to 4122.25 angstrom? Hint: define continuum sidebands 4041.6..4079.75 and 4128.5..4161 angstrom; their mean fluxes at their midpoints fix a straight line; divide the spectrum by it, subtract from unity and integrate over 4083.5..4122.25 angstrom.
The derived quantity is 8.4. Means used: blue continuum 23.8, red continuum 25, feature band 19.1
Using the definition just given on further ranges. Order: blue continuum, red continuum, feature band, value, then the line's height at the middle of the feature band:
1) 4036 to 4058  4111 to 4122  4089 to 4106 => 3.72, 22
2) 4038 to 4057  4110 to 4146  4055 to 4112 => 7.79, 24.1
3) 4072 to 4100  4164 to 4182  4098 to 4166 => -1.26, 22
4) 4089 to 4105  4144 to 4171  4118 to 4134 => -1.41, 20.7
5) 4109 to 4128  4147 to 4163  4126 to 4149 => -1.42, 23.2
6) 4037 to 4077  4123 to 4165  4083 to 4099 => 2.95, 24.2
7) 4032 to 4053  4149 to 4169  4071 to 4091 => 2.17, 24.9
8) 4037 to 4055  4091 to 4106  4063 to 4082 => -2.68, 20.6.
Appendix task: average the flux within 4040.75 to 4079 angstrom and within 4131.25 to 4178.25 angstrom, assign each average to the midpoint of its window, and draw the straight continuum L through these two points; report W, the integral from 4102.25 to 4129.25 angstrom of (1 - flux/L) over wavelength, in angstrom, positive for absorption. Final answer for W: 3.8 angstrom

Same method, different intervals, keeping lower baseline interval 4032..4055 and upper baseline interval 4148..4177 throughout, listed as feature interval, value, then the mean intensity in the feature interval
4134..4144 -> -1.0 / 26.5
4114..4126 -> 0.8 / 22.5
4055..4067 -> 1.1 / 22.5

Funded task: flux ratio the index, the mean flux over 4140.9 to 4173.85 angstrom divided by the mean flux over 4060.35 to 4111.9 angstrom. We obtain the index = 1.18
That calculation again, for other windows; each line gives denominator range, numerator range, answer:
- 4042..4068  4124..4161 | 1.05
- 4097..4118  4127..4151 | 1.37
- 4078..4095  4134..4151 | 1.17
